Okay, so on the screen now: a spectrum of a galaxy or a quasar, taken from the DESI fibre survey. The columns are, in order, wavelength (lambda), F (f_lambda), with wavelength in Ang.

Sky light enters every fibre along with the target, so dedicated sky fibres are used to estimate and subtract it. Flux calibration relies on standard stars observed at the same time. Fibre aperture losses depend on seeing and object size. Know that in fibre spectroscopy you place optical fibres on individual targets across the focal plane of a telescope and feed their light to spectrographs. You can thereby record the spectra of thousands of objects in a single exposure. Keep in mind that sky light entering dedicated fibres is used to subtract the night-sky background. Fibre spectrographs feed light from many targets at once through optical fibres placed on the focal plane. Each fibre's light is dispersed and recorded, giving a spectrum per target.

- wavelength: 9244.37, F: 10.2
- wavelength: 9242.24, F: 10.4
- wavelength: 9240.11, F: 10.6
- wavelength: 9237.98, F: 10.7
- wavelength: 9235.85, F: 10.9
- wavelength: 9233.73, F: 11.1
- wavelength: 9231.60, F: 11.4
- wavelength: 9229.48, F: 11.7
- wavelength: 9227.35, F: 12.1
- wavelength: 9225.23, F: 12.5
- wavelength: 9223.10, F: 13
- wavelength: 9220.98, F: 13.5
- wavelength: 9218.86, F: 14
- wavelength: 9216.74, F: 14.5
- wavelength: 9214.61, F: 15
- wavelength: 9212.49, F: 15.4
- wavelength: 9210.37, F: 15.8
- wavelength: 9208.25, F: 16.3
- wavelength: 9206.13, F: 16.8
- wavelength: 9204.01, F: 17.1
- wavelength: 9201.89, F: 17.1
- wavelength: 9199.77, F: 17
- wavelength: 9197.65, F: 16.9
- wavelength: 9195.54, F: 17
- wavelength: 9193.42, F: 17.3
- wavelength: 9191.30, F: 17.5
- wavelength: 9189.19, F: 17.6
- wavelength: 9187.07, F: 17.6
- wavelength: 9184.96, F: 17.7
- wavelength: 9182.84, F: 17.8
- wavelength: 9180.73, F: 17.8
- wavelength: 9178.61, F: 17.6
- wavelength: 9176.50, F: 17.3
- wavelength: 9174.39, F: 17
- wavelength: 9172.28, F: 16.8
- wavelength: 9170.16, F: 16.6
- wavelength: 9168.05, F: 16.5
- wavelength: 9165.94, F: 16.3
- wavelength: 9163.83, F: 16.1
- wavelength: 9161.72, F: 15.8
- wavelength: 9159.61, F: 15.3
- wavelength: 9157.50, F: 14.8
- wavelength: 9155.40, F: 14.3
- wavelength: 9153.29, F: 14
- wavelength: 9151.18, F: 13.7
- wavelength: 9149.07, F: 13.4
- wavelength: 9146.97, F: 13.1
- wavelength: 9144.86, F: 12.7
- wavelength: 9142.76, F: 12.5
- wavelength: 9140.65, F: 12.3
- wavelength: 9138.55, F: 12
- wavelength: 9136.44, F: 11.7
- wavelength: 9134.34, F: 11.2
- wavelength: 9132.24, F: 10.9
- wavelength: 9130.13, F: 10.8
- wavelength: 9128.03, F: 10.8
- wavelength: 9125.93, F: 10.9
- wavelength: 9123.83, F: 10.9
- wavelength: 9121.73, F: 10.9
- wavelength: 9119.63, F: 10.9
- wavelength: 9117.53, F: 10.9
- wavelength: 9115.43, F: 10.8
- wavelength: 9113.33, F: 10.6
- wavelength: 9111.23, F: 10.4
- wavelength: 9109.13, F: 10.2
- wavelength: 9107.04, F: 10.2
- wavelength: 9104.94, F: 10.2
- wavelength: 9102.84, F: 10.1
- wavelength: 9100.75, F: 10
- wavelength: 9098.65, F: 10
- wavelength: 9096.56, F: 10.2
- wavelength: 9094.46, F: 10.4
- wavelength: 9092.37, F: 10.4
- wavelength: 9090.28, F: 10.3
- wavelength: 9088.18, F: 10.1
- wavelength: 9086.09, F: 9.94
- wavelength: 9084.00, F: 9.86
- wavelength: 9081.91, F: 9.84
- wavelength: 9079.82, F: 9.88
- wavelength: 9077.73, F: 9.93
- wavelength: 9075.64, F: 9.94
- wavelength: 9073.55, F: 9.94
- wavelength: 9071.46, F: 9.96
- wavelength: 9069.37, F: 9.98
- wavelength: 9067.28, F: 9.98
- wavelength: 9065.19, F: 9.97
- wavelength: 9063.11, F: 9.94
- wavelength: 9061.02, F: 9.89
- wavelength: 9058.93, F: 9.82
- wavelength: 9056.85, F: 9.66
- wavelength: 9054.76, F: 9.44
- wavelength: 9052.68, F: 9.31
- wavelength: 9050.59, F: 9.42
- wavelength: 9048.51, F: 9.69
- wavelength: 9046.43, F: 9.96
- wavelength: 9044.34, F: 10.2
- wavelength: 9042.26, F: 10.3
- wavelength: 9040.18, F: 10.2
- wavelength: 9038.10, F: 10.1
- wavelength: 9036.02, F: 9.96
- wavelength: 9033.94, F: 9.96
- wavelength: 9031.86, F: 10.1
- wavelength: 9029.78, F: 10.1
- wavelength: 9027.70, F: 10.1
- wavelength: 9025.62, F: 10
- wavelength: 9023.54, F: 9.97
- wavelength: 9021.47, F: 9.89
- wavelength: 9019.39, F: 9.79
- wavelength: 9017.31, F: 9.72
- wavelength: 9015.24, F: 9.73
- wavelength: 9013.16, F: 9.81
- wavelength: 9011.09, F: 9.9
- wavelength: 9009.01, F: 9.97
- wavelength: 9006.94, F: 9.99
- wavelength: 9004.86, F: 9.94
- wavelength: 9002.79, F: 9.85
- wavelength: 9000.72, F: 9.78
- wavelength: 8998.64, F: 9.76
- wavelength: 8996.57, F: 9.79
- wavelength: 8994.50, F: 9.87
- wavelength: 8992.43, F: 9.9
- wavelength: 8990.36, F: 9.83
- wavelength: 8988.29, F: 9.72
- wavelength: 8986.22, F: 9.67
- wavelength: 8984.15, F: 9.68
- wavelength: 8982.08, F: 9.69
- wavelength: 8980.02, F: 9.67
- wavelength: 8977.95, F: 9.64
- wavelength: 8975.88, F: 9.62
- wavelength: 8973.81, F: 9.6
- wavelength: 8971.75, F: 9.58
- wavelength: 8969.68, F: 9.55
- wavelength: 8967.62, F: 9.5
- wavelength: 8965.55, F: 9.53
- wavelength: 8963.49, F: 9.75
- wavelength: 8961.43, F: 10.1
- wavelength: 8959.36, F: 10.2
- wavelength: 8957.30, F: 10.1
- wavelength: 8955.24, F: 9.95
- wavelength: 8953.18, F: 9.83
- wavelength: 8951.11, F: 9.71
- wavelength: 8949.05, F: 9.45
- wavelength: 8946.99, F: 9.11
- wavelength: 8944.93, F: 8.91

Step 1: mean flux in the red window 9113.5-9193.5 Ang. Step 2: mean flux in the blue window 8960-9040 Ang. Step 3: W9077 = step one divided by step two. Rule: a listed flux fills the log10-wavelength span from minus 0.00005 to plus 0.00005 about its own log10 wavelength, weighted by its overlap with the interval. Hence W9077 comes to 1.44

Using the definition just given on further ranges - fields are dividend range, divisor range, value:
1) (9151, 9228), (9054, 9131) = 1.56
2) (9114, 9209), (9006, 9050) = 1.47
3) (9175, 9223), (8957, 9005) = 1.69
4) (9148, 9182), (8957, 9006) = 1.62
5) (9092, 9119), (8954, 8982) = 1.06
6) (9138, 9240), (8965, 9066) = 1.53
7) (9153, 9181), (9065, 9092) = 1.62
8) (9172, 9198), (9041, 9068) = 1.77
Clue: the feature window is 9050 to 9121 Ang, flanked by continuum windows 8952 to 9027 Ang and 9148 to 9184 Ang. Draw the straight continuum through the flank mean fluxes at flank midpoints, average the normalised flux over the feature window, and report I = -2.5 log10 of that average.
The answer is 0.29 mag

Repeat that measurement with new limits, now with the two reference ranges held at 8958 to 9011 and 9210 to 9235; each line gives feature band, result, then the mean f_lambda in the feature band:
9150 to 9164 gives -0.20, 14.8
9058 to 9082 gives 0.11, 9.92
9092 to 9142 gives 0.09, 10.8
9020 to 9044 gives 0.04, 10.1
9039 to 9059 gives 0.10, 9.8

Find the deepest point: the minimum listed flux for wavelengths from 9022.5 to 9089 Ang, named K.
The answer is 9.31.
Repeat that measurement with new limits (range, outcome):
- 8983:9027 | 9.67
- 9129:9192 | 10.8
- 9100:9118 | 10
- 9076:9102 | 9.84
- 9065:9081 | 9.88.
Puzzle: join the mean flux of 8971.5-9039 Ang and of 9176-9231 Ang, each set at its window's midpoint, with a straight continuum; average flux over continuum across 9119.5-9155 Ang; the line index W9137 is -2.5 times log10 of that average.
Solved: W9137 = 0.16 mag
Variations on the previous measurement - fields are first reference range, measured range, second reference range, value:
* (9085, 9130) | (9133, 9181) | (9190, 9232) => -0.15 mag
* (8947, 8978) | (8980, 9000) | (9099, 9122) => 0.01 mag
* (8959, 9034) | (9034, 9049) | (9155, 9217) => 0.14 mag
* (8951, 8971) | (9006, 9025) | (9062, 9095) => 0.00 mag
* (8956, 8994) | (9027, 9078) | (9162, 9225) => 0.21 mag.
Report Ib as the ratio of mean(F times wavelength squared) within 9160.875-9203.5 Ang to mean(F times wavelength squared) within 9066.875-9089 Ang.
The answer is 1.76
